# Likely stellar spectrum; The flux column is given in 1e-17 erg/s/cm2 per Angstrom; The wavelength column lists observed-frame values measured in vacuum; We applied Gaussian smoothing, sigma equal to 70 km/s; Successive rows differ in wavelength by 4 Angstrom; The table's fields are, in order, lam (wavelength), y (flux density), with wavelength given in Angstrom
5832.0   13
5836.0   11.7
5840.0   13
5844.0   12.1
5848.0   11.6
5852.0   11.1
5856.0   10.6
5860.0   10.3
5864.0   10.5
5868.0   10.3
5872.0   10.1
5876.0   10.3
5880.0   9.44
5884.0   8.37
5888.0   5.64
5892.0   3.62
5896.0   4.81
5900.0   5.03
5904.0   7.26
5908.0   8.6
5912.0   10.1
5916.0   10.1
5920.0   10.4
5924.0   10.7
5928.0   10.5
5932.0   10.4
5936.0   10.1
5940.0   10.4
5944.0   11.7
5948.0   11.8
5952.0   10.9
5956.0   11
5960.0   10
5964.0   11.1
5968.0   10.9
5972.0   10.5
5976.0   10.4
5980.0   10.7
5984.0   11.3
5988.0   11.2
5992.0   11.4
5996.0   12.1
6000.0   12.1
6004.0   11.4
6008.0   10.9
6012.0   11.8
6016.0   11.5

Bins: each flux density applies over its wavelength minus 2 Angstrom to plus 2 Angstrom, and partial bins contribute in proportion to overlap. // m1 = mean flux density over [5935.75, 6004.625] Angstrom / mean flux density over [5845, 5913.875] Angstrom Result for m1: 1.27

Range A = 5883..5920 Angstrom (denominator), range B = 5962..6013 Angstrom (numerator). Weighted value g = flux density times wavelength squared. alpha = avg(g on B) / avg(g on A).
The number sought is 1.6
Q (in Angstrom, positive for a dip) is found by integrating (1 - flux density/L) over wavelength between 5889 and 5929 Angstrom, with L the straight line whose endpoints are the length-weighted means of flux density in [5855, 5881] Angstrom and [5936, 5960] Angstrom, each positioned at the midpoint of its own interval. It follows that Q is 10.0 Angstrom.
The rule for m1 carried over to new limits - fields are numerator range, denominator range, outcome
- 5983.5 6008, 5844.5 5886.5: 1.12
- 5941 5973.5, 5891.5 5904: 2.18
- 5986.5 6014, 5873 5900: 1.65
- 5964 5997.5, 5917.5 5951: 1.03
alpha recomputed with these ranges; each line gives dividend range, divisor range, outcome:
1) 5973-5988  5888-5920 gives 1.54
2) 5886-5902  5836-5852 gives 0.40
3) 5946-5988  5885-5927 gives 1.44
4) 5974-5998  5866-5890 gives 1.29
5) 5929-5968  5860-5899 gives 1.36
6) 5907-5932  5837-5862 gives 0.91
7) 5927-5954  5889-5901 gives 2.43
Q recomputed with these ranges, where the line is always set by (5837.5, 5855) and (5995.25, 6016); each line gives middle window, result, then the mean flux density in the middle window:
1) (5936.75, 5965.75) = 1.87 Angstrom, 10.9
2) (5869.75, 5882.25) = 2.01 Angstrom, 9.92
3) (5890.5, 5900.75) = 6.37 Angstrom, 4.46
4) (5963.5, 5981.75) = 1.53 Angstrom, 10.7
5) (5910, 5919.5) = 1.30 Angstrom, 10.1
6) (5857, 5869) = 1.47 Angstrom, 10.4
